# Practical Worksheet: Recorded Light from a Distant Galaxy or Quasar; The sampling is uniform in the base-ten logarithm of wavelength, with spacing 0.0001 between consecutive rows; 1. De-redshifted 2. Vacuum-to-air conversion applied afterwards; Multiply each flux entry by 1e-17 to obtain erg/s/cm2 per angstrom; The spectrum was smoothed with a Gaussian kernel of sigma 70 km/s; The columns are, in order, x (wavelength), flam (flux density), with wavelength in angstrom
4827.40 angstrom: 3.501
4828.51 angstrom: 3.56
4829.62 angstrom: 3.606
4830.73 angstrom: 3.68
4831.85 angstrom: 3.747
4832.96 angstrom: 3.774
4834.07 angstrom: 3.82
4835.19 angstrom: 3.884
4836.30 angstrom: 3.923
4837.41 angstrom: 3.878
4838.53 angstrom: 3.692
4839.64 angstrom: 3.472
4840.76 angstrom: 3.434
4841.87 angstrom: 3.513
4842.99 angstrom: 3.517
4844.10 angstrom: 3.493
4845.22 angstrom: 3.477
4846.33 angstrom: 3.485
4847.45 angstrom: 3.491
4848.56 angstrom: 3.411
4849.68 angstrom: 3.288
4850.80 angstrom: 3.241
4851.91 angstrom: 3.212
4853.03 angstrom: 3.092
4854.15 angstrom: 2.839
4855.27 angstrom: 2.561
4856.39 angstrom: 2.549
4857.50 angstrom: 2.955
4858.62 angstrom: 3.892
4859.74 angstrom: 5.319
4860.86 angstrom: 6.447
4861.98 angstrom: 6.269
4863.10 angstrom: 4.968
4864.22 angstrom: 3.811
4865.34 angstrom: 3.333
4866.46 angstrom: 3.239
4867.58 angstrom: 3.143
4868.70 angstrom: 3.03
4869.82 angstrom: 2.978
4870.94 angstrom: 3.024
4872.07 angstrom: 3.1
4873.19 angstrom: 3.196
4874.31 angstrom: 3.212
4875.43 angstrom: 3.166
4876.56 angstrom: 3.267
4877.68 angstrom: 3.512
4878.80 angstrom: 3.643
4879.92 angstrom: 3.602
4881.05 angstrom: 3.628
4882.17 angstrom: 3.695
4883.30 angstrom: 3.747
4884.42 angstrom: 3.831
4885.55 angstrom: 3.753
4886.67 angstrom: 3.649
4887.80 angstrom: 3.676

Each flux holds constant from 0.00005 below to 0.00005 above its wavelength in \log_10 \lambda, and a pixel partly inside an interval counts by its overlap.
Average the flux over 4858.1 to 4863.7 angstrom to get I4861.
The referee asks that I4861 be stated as 5.38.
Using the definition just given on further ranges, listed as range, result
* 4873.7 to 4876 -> 3.19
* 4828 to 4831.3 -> 3.61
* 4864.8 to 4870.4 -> 3.15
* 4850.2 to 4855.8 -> 2.99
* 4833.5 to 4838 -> 3.87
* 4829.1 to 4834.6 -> 3.73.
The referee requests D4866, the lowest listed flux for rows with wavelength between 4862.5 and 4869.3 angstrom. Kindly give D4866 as 3.03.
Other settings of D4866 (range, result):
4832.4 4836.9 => 3.774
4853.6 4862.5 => 2.549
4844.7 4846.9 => 3.477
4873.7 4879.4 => 3.166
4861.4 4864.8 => 3.811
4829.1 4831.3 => 3.606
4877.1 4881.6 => 3.512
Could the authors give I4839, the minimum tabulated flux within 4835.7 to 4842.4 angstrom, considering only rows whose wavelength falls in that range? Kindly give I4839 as 3.434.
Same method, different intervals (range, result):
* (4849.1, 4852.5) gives 3.212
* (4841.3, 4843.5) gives 3.513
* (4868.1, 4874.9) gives 2.978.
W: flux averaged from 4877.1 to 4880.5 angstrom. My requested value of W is 3.59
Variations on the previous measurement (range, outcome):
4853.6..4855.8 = 2.7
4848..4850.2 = 3.36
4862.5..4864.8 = 4.41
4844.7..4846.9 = 3.48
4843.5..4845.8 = 3.5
